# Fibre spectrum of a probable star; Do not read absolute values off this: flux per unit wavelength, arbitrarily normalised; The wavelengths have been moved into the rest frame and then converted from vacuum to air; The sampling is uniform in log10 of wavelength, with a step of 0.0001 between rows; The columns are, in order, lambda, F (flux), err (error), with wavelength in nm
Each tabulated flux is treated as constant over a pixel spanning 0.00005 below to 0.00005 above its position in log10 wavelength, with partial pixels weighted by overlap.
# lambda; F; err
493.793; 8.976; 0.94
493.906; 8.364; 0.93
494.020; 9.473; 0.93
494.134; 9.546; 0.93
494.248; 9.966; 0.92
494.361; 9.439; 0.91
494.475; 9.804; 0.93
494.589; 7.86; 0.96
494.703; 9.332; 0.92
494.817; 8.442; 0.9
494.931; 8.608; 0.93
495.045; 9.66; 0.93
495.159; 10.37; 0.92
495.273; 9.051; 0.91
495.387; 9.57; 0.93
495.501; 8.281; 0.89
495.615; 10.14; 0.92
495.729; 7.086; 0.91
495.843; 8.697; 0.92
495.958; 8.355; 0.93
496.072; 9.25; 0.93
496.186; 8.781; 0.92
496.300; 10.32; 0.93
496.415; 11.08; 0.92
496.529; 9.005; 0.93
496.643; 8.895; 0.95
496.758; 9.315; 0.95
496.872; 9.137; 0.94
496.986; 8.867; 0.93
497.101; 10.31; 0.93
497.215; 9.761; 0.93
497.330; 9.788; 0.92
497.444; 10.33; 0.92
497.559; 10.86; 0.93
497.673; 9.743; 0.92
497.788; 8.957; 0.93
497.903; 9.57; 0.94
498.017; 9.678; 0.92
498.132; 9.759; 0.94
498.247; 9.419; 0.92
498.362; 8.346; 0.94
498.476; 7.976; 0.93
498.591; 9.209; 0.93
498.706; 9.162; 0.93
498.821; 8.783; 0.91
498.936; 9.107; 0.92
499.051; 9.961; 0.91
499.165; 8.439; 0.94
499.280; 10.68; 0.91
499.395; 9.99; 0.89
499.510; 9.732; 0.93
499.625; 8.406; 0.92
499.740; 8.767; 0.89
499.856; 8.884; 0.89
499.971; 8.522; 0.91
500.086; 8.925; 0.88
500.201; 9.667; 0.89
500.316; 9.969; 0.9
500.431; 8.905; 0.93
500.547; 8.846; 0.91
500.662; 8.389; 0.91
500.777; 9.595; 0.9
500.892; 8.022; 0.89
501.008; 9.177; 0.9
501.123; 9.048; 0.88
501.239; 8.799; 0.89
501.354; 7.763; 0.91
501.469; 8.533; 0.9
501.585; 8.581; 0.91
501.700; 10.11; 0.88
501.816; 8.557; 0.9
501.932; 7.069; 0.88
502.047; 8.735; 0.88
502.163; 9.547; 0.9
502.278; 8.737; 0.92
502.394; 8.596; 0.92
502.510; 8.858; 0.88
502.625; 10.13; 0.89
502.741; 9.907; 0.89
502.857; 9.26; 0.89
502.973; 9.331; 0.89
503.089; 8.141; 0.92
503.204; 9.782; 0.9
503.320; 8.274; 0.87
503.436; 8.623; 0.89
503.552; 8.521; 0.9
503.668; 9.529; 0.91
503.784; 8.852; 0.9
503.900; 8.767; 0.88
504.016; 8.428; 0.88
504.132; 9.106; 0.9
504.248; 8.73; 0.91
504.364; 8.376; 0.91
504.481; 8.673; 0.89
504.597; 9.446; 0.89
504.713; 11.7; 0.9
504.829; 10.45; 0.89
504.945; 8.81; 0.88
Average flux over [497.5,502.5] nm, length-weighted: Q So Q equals 9.06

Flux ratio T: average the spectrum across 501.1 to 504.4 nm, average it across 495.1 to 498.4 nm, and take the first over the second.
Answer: 0.94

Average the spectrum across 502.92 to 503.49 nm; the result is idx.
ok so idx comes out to 8.83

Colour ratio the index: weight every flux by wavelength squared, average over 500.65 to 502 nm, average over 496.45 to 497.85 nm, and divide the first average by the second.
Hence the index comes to 0.92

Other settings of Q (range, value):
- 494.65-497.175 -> 9.21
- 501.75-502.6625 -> 8.76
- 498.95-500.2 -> 9.25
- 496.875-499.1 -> 9.44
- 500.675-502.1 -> 8.66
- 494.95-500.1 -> 9.31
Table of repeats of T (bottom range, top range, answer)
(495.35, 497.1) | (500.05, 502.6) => 0.97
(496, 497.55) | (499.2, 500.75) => 0.96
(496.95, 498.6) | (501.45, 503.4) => 0.94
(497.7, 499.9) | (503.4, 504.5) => 0.95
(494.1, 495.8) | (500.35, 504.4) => 0.97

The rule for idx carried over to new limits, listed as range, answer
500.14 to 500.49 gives 9.5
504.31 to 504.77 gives 9.54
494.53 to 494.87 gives 8.55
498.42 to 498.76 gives 8.77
